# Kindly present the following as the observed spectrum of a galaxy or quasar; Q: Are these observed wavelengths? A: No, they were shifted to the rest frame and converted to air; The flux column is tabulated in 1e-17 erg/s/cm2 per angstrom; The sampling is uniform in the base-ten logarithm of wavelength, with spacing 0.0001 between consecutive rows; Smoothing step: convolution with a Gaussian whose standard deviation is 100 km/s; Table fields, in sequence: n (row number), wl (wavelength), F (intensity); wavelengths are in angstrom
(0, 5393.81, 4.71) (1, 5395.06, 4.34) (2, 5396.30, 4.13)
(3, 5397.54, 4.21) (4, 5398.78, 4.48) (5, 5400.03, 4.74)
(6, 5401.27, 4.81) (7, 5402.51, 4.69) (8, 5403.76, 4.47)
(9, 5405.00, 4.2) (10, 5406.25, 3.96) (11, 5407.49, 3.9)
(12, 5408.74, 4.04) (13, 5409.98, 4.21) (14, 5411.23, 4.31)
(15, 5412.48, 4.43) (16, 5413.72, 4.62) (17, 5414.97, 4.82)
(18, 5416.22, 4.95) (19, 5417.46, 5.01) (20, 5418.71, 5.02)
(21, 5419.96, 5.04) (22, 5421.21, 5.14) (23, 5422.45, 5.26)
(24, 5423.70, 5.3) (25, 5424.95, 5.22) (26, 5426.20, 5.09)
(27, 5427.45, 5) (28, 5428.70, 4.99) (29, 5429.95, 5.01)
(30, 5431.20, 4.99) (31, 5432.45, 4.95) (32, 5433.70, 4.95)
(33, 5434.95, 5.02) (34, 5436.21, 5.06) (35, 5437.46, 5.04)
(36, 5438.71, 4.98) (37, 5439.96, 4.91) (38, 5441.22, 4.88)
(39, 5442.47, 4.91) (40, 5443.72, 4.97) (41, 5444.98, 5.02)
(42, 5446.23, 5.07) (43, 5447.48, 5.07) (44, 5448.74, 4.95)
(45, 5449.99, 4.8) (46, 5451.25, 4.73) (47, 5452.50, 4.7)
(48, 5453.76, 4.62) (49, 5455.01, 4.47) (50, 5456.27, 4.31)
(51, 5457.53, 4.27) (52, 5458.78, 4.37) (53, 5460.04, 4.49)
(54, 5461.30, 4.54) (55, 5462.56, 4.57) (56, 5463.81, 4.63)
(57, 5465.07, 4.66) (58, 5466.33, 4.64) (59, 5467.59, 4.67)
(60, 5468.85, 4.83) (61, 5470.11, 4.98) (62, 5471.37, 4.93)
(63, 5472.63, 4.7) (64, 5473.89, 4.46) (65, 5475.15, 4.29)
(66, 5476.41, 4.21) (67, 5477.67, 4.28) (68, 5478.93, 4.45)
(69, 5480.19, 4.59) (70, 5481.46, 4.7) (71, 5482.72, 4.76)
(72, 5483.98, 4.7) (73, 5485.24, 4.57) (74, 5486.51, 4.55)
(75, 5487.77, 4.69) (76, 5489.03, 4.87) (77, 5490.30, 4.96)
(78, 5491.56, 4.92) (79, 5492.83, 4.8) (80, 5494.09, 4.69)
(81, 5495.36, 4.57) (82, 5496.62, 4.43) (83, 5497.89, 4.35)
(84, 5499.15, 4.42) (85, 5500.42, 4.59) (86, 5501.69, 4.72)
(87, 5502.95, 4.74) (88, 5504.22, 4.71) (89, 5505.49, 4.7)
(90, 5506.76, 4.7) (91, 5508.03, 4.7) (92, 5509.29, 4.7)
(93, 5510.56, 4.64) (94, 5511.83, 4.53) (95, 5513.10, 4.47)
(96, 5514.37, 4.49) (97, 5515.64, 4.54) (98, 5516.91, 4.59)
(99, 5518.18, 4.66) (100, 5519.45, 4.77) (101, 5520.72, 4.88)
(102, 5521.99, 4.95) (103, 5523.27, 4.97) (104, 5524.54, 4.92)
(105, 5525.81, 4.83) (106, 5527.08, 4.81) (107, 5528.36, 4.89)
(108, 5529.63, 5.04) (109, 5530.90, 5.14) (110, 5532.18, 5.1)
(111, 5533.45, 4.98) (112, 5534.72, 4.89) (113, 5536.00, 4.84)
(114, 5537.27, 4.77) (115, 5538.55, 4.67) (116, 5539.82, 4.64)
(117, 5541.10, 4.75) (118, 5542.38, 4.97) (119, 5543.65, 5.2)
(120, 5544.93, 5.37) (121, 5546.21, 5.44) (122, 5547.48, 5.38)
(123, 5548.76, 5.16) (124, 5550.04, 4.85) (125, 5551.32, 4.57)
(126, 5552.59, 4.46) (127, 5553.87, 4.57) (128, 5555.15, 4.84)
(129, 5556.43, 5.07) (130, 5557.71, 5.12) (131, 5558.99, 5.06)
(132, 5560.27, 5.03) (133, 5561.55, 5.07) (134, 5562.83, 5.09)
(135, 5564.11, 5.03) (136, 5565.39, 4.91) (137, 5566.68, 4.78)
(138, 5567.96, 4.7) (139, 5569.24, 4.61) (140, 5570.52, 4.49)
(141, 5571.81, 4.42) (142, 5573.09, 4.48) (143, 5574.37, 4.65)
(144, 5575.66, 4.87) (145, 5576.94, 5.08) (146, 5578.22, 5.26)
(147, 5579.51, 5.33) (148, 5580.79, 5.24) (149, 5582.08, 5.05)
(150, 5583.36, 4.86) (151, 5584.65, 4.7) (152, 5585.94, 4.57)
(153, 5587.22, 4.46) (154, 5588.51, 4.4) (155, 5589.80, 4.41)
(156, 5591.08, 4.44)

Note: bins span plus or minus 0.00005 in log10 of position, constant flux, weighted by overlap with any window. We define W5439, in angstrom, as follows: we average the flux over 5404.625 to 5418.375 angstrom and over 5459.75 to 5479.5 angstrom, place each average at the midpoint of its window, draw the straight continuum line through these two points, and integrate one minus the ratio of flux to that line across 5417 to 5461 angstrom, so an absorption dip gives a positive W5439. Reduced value -3.9 angstrom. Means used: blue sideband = 4.42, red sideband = 4.59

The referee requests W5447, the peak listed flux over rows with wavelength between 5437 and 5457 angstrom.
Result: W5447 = 5.07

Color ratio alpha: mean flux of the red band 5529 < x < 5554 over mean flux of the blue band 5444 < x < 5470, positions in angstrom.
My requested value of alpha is 1.1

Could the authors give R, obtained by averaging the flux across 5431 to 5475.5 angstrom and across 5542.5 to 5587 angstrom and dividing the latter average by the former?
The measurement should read 1.03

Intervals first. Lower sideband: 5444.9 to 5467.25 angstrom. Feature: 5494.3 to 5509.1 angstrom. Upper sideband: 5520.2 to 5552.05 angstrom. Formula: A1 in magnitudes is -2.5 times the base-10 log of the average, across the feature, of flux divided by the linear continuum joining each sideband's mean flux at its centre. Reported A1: 0.05 mag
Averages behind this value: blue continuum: 4.65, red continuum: 4.96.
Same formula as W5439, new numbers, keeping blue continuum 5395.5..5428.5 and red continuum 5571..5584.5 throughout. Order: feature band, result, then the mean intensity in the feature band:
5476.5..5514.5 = 1.2 angstrom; 4.63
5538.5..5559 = -0.4 angstrom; 4.95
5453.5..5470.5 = 0.6 angstrom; 4.57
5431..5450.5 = -1.1 angstrom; 4.97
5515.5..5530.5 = 0.0 angstrom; 4.84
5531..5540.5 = 0.0 angstrom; 4.86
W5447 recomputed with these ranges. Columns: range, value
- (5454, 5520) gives 4.98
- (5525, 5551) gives 5.44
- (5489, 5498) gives 4.96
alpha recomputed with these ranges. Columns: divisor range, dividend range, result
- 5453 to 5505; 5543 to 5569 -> 1.08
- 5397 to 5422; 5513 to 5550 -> 1.08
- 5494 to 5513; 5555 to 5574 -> 1.05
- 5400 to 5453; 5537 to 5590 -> 1.01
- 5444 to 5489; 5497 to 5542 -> 1.02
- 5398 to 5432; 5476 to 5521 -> 0.98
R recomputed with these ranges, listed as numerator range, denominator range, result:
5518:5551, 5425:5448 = 0.99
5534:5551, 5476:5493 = 1.07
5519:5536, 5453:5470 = 1.08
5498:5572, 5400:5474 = 1.01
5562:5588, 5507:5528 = 1.02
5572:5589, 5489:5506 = 1.04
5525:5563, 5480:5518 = 1.07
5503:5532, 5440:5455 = 0.98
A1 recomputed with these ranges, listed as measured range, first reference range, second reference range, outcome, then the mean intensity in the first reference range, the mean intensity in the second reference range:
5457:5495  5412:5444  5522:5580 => 0.08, 4.99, 4.91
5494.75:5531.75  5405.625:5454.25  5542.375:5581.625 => 0.04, 4.85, 4.94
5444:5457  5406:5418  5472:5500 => -0.06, 4.44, 4.59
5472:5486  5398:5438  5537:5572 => 0.07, 4.77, 4.9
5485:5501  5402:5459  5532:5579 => 0.04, 4.78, 4.9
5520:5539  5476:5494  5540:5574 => -0.02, 4.65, 4.89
